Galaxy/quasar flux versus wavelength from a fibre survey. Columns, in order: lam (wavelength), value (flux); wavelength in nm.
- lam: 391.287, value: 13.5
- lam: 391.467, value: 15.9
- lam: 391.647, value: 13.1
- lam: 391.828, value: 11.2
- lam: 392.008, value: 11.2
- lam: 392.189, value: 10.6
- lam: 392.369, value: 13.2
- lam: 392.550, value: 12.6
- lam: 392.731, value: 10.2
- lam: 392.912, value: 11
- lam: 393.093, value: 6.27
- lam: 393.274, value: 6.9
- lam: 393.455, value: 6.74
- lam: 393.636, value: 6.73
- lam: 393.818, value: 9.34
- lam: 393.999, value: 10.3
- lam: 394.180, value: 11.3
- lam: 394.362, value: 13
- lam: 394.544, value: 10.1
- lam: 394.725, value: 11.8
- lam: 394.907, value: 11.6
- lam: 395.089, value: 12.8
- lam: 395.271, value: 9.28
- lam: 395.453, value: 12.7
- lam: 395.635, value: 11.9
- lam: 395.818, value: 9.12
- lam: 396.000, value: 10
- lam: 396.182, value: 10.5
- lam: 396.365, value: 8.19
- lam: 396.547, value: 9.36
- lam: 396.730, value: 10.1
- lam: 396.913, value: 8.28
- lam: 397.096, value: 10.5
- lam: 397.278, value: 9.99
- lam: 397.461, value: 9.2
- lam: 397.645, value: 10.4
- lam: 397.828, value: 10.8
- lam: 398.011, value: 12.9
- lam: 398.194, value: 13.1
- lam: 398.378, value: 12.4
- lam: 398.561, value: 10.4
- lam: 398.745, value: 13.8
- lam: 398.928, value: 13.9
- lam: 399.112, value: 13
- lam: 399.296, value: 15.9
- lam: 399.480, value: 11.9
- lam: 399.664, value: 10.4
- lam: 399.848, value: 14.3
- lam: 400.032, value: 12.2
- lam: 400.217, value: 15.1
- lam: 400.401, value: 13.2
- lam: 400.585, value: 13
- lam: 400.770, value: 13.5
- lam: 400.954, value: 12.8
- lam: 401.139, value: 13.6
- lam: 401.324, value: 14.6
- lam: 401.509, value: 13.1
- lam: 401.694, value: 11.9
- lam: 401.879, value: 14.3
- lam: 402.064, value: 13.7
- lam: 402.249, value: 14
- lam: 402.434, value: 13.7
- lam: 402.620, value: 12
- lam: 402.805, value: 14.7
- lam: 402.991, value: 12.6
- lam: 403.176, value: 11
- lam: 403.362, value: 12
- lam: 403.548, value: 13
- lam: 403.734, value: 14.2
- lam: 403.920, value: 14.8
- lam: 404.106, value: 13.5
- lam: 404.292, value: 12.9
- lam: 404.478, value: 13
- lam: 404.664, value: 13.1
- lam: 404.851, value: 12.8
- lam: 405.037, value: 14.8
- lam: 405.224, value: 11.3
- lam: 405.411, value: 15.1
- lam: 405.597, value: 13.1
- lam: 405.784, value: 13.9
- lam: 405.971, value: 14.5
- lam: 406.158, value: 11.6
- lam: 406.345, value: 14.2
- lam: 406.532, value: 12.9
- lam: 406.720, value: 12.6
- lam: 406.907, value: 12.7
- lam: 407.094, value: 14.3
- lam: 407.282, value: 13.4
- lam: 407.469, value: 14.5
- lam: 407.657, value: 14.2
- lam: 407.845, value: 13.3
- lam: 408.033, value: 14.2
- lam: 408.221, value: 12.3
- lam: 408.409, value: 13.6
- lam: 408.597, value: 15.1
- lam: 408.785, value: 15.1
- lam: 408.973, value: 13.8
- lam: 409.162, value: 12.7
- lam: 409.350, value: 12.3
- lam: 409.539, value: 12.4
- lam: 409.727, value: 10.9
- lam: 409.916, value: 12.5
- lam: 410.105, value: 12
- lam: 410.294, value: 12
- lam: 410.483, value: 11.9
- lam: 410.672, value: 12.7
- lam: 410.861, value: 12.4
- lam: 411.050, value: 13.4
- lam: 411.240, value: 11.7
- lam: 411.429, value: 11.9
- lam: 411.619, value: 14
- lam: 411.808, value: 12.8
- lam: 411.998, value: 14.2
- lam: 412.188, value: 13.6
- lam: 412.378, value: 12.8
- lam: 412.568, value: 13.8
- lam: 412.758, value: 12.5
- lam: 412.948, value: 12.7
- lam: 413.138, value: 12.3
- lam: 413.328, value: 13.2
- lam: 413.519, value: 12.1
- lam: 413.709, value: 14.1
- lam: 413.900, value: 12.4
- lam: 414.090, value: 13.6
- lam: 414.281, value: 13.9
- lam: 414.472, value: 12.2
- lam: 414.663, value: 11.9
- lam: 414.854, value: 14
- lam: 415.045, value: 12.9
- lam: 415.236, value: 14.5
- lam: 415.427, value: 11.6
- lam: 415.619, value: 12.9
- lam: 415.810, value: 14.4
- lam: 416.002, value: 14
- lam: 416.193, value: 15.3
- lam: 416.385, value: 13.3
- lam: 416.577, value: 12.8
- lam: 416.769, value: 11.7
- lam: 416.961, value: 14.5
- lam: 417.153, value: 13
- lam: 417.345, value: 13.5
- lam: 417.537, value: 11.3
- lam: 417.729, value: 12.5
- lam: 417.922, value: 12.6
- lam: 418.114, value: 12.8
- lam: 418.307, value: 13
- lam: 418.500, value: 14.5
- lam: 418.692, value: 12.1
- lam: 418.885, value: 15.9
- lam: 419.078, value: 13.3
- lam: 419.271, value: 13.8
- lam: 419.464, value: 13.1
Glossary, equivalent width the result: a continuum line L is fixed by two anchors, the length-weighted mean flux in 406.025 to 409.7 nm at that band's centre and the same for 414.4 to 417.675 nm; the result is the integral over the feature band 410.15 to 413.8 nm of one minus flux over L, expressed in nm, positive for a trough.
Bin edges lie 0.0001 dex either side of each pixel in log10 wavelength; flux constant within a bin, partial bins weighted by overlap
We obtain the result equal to 0.12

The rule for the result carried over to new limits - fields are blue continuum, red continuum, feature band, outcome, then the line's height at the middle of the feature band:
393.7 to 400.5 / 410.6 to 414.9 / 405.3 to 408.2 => -0.29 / 12.4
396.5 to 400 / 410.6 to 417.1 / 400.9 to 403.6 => -0.25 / 12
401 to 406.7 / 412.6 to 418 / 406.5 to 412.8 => 0.05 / 13.2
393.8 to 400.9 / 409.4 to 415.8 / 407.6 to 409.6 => -0.17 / 12.5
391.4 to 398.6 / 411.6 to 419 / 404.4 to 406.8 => -0.27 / 12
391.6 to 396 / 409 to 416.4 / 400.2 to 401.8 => -0.27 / 11.4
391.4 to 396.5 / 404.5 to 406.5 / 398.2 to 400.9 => -0.25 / 12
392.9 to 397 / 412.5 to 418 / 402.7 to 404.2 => -0.27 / 11.2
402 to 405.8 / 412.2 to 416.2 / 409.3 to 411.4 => 0.16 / 13.2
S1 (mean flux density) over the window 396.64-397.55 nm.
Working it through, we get 9.62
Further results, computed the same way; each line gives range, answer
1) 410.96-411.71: 12.7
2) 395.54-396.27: 10.4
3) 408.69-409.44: 13.5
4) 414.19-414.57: 13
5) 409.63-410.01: 11.7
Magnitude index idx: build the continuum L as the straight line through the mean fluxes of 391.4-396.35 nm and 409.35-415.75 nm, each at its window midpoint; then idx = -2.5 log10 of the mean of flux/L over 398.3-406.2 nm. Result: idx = -0.14 mag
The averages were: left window 10.7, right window 12.8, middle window 13.2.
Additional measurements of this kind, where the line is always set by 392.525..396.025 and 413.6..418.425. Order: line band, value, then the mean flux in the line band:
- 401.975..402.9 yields -0.205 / 13.6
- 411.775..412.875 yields -0.055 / 13.3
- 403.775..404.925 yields -0.163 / 13.4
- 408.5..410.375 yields -0.056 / 12.9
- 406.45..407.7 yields -0.135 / 13.5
